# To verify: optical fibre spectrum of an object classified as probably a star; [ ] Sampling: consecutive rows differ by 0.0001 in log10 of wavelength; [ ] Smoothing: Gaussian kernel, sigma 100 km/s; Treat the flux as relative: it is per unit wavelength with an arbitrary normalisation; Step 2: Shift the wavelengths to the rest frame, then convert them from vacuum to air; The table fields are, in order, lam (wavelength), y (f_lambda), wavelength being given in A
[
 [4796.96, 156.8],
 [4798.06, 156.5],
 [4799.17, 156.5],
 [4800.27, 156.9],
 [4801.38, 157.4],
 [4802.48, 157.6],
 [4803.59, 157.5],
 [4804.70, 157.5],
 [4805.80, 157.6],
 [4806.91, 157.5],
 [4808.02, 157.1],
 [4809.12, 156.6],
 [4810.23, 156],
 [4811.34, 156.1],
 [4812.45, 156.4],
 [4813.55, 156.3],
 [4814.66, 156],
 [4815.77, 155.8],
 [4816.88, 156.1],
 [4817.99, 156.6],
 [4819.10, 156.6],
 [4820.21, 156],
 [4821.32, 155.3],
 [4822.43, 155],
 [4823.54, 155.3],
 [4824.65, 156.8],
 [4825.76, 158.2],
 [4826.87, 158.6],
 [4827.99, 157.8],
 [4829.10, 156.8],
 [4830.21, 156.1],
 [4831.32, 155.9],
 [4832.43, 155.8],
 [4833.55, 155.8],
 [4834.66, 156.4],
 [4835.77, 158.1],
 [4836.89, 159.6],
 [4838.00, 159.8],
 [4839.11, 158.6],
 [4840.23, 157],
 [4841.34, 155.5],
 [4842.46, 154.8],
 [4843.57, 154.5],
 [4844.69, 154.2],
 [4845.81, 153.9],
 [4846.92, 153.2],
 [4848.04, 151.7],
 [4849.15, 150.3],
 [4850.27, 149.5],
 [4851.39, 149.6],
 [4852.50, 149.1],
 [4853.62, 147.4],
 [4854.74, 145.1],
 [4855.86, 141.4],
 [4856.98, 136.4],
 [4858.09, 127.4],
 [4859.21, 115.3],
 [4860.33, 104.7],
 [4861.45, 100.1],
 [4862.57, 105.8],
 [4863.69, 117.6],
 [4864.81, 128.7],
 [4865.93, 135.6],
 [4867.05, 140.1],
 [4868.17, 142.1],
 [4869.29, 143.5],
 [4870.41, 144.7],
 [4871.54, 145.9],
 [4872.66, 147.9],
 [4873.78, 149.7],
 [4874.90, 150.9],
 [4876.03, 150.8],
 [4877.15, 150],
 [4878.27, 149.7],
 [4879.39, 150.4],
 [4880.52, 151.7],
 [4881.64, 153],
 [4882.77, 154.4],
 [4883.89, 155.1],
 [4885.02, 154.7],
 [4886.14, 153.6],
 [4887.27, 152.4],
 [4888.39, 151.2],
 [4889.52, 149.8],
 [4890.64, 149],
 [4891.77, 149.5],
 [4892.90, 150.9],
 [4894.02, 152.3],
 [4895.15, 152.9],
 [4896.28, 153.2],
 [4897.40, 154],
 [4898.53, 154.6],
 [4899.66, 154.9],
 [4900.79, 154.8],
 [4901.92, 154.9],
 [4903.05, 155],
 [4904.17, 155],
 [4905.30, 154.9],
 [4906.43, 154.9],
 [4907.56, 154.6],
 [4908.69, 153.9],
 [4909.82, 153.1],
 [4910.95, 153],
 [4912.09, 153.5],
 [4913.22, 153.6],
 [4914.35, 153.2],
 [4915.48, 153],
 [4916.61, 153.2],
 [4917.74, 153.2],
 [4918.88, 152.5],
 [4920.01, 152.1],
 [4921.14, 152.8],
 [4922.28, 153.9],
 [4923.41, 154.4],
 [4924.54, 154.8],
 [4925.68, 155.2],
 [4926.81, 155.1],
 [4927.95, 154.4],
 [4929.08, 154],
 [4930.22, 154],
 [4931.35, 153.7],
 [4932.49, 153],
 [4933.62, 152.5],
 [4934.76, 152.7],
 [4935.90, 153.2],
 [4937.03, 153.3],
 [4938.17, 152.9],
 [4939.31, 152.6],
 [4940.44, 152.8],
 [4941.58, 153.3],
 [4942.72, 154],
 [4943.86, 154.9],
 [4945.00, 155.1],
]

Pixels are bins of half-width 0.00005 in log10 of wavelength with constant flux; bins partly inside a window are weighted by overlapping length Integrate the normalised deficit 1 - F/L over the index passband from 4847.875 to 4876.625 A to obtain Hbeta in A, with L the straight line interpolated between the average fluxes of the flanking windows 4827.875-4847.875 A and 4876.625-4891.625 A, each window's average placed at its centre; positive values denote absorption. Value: 3.1 A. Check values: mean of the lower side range 156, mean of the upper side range 152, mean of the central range 137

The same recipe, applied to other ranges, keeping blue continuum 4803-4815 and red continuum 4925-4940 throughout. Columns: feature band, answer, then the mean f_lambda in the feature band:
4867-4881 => 0.7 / 148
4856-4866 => 2.3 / 119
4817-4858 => 0.6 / 154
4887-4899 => 0.2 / 152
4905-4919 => 0.0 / 154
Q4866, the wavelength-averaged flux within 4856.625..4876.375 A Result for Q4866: 132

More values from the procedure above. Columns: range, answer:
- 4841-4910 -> 146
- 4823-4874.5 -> 146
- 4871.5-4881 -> 150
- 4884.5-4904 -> 153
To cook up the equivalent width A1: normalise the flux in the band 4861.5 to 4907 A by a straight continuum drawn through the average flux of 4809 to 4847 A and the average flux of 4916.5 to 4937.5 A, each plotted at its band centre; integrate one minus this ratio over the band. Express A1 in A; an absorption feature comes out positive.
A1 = 2.1 A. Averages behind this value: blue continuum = 156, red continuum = 154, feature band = 148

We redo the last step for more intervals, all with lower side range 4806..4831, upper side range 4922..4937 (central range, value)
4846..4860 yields 1.2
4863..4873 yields 1.1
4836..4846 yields 0.0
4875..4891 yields 0.3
